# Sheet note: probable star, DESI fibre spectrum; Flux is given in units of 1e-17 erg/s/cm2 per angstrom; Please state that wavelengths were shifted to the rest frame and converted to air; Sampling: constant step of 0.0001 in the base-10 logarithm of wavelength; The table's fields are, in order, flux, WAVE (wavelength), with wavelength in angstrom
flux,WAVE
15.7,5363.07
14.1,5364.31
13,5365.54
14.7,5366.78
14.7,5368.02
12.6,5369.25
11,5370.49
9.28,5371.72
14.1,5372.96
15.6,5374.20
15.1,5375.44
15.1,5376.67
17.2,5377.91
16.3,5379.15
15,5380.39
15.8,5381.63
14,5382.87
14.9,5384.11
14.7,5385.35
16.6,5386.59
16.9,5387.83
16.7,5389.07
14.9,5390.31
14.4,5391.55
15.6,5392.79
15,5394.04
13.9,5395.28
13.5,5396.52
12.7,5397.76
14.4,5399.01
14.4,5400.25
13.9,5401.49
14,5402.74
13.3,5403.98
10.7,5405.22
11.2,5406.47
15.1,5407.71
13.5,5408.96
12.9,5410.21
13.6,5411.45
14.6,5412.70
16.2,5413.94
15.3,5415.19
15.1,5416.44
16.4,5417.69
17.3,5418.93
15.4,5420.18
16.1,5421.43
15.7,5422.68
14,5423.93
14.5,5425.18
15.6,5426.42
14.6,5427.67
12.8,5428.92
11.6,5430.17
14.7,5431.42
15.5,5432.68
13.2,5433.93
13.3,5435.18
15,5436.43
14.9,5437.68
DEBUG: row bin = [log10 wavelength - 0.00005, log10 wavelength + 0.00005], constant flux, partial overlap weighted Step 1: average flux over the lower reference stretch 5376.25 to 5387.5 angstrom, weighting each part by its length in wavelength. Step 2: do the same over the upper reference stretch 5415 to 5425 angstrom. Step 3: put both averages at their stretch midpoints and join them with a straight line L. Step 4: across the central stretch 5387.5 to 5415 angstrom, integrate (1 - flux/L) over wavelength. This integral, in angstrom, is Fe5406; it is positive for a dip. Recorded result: 2.54 angstrom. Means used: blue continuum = 15.5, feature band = 14.1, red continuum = 15.6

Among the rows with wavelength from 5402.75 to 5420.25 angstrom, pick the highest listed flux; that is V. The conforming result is 17.3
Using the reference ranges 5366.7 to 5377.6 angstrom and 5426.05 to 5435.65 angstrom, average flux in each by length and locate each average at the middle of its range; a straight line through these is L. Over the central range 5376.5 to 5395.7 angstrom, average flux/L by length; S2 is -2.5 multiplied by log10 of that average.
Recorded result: -0.132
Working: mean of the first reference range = 13.6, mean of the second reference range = 13.9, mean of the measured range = 15.5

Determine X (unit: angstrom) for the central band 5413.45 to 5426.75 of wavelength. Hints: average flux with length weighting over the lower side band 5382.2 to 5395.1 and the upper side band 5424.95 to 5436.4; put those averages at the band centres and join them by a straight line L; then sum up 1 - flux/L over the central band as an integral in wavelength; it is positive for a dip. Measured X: -1.16 angstrom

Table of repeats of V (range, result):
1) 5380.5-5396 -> 16.9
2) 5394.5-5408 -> 15.1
